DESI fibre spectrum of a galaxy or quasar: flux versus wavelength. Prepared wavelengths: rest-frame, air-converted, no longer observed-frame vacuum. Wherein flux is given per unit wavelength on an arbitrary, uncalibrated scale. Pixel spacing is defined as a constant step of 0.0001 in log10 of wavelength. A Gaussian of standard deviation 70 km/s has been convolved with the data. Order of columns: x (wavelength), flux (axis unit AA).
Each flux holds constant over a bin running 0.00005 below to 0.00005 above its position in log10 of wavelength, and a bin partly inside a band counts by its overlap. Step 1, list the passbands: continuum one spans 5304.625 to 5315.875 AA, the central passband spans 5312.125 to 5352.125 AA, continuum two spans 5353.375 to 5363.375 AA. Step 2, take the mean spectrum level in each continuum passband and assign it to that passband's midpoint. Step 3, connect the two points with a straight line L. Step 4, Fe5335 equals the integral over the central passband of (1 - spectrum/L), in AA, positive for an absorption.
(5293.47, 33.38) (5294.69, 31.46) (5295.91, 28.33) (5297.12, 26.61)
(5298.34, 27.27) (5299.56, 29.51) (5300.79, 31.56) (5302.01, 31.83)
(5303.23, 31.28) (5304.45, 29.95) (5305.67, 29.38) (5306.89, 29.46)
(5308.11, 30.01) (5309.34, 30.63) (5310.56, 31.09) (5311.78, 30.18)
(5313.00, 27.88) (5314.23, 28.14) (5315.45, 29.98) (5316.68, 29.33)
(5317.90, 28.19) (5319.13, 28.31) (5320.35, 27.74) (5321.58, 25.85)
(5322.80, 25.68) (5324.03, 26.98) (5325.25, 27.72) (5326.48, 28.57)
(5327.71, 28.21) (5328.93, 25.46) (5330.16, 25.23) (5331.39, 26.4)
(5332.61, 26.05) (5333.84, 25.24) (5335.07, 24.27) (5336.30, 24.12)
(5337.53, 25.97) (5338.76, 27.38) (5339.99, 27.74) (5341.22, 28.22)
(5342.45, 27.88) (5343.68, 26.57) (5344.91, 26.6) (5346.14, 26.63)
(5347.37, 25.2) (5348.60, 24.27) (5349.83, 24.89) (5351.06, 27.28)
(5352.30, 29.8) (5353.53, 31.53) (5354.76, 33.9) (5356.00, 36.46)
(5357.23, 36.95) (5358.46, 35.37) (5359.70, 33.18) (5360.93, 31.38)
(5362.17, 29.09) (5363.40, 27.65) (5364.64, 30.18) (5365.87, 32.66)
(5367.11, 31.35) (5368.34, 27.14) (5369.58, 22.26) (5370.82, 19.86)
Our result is 5.6 AA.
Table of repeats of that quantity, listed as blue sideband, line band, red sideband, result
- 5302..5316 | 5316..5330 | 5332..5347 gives 0.4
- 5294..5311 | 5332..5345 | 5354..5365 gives 2.2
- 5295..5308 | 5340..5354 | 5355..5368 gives 2.0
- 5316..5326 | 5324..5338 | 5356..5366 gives 1.2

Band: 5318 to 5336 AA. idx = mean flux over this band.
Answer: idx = 26.6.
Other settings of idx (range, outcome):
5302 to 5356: 27.9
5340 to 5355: 27.6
